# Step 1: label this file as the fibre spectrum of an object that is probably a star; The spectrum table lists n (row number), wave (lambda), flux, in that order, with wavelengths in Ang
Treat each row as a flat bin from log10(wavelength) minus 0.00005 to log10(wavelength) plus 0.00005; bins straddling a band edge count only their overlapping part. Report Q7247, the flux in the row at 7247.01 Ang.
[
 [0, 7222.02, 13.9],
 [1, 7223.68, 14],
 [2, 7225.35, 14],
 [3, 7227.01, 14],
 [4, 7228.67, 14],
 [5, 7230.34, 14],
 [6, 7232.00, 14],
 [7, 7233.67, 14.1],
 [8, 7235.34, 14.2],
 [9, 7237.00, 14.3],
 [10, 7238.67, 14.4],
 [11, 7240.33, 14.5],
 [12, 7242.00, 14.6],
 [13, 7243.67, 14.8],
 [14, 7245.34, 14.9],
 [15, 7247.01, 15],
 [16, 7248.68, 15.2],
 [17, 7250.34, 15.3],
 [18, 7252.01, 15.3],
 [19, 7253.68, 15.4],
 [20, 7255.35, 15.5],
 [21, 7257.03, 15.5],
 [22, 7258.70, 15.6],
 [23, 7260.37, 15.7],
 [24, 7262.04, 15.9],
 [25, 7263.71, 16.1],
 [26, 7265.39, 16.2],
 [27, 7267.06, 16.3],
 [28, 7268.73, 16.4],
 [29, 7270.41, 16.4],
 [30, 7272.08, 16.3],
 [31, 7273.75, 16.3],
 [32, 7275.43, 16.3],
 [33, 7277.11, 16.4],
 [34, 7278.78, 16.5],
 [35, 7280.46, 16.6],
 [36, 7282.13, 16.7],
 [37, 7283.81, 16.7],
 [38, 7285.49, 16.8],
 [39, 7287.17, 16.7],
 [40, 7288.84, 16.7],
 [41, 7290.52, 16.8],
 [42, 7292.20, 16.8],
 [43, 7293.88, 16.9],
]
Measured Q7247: 15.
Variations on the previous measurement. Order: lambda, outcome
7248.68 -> 15.2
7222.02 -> 13.9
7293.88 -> 16.9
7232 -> 14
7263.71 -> 16.1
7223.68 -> 14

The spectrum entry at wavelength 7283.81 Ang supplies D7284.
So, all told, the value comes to 16.7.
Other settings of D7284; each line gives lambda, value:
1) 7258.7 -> 15.6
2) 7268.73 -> 16.4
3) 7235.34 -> 14.2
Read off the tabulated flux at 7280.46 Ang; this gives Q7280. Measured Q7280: 16.6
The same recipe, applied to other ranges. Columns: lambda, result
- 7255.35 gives 15.5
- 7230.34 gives 14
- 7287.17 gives 16.7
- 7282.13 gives 16.7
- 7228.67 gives 14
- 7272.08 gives 16.3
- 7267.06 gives 16.3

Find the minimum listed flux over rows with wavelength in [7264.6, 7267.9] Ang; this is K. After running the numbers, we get 16.2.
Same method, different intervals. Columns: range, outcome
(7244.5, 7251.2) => 14.9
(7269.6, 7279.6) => 16.3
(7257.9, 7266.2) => 15.6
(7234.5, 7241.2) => 14.2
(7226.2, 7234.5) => 14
